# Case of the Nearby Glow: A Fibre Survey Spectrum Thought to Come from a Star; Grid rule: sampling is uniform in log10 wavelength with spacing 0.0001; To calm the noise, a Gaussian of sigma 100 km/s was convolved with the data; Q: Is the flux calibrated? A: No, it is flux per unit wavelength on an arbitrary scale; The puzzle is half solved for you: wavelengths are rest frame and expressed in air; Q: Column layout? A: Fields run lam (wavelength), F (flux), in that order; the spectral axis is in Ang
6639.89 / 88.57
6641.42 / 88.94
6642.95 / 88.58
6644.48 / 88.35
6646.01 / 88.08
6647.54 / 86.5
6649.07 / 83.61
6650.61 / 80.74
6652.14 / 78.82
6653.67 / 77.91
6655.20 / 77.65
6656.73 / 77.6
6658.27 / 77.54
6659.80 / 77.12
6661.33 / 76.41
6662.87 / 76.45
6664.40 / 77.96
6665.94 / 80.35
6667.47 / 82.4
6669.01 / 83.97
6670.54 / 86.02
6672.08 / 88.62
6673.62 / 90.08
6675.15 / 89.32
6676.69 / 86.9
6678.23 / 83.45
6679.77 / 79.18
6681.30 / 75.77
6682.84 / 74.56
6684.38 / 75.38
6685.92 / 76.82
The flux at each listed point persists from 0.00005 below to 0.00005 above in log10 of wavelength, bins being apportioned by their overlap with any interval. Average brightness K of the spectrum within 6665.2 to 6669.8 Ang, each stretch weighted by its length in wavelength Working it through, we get 82.4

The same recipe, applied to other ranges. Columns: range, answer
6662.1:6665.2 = 77.1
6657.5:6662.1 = 77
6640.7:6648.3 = 88.1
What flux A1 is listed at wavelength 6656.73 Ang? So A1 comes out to 77.6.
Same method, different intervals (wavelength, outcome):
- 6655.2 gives 77.65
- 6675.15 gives 89.32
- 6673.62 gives 90.08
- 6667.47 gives 82.4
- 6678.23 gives 83.45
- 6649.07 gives 83.61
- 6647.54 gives 86.5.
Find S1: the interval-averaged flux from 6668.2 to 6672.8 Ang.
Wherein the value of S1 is 86.1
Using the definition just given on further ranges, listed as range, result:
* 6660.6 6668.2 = 78.7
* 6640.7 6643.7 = 88.7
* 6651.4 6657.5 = 78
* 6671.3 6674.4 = 89.3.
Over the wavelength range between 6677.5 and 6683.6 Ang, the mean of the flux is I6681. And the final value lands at 78.3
